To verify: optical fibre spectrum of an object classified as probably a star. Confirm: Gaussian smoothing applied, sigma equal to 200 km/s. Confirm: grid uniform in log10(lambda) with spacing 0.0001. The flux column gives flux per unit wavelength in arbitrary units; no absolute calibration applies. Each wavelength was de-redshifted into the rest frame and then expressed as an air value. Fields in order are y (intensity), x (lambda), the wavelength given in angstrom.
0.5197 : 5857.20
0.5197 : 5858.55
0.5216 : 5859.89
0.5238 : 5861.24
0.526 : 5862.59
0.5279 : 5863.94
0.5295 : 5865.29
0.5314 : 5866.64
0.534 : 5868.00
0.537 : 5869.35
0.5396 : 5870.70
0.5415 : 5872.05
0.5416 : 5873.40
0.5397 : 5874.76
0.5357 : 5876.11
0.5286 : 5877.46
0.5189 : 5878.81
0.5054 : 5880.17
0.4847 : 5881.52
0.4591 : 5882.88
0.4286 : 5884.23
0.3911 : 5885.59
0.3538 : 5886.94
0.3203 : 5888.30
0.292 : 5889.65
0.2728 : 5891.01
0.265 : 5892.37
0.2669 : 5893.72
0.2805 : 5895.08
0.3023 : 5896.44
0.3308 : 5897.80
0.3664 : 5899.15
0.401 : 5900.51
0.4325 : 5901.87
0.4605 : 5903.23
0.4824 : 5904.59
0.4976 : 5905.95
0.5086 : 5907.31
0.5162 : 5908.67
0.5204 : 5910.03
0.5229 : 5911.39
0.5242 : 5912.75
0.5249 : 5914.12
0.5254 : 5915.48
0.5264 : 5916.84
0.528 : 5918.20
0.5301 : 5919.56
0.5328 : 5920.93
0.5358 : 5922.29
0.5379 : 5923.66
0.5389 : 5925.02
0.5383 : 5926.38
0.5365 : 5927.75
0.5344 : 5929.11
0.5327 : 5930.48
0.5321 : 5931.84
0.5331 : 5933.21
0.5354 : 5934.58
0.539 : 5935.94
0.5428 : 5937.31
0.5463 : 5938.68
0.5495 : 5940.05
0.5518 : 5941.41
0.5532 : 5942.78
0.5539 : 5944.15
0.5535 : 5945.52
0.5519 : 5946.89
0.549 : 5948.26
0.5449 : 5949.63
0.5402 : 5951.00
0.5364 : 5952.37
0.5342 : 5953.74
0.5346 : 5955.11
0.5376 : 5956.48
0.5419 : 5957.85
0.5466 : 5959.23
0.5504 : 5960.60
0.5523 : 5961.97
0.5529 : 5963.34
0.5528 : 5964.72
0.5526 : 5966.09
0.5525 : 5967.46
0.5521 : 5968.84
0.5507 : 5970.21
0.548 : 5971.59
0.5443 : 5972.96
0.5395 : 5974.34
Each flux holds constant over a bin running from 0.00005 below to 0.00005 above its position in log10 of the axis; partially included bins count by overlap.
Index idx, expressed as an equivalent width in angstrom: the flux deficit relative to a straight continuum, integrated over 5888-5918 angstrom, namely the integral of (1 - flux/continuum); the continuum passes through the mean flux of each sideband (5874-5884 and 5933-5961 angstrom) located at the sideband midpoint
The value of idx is 5.9 angstrom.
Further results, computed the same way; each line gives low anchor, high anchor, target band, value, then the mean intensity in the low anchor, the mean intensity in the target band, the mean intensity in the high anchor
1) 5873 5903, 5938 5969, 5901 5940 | -4.0 angstrom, 0.4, 0.522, 0.547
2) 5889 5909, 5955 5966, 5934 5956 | -1.8 angstrom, 0.376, 0.545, 0.547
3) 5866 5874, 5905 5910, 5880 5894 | 4.3 angstrom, 0.537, 0.365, 0.508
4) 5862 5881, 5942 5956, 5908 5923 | 0.4 angstrom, 0.531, 0.526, 0.545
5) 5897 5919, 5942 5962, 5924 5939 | -0.7 angstrom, 0.479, 0.537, 0.545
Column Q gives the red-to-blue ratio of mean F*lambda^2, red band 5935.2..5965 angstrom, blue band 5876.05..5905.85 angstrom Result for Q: 1.42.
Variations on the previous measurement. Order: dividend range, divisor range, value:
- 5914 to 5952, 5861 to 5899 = 1.25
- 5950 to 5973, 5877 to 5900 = 1.50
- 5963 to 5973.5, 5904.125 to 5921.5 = 1.08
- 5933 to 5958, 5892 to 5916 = 1.28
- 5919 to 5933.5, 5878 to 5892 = 1.35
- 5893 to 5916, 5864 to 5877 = 0.83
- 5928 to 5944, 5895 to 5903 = 1.51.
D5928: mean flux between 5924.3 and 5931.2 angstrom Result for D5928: 0.537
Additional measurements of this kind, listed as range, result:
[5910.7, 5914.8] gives 0.523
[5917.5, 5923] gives 0.531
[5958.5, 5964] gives 0.55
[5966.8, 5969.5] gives 0.551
